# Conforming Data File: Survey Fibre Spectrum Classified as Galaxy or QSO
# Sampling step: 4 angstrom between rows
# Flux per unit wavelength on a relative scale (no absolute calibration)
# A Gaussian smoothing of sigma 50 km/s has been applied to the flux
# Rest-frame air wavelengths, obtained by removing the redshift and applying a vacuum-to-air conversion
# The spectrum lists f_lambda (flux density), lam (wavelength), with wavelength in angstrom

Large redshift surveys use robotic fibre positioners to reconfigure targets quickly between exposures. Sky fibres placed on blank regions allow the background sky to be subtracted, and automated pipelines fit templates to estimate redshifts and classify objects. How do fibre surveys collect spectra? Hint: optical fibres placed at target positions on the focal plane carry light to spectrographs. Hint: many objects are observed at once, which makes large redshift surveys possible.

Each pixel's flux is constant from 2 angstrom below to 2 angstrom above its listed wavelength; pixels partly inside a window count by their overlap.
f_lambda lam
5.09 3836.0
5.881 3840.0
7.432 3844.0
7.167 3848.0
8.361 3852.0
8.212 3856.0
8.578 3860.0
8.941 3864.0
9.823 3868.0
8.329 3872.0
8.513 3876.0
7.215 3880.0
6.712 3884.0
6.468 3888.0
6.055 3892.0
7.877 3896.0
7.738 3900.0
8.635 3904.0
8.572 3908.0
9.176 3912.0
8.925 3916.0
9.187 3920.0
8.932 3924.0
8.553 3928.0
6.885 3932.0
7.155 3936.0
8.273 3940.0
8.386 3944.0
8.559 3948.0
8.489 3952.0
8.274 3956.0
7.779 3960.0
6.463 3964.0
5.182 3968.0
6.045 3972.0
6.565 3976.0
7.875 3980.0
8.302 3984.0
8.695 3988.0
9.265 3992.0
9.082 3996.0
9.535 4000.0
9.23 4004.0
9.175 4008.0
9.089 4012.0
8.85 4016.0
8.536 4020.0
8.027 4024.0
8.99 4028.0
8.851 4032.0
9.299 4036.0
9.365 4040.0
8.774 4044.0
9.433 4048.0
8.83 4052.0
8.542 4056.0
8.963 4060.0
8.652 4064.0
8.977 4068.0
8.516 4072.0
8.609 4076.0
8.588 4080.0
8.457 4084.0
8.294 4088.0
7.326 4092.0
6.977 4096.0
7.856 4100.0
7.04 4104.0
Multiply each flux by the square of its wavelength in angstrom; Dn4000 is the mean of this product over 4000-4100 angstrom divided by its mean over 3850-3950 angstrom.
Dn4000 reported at 1.15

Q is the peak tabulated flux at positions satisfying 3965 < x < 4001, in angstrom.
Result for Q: 9.535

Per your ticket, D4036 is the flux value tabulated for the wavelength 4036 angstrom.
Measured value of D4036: 9.299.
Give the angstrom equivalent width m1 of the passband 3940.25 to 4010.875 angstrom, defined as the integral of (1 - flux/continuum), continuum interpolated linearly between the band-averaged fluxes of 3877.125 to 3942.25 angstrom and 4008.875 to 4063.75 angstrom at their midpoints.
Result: 2.95 angstrom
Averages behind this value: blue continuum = 7.91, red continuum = 8.89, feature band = 8.07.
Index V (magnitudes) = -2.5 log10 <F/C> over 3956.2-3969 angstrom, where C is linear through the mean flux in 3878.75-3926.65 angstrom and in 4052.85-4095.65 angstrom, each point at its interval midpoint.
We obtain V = 0.19 mag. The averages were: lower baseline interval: 7.98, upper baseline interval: 8.44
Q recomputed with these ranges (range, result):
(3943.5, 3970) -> 8.559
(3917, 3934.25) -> 9.187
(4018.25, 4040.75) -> 9.365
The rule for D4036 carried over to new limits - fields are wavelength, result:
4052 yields 8.83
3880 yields 7.215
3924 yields 8.932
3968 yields 5.182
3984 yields 8.302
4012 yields 9.089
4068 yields 8.977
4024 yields 8.027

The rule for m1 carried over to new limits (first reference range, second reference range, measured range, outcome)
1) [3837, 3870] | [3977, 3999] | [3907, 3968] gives 1.55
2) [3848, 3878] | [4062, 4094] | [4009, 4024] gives -0.48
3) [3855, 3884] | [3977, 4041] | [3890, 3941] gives 2.38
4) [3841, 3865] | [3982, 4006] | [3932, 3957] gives 1.67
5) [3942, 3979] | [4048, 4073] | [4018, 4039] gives -1.09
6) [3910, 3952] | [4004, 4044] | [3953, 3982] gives 5.62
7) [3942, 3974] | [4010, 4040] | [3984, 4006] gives -2.38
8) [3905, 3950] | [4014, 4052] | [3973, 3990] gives 1.80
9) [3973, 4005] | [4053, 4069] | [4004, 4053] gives -1.77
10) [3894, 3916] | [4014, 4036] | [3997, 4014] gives -1.14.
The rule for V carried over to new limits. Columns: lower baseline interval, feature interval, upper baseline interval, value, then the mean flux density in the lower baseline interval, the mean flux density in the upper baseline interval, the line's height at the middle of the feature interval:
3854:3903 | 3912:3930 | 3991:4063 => -0.09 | 7.89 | 8.98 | 8.2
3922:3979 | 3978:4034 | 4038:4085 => -0.08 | 7.54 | 8.82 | 8.18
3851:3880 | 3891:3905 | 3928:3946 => 0.08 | 8.59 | 7.77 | 8.22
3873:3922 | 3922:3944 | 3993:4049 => 0.03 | 7.93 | 9.01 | 8.24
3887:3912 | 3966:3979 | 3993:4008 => 0.41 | 7.73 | 9.27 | 8.84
